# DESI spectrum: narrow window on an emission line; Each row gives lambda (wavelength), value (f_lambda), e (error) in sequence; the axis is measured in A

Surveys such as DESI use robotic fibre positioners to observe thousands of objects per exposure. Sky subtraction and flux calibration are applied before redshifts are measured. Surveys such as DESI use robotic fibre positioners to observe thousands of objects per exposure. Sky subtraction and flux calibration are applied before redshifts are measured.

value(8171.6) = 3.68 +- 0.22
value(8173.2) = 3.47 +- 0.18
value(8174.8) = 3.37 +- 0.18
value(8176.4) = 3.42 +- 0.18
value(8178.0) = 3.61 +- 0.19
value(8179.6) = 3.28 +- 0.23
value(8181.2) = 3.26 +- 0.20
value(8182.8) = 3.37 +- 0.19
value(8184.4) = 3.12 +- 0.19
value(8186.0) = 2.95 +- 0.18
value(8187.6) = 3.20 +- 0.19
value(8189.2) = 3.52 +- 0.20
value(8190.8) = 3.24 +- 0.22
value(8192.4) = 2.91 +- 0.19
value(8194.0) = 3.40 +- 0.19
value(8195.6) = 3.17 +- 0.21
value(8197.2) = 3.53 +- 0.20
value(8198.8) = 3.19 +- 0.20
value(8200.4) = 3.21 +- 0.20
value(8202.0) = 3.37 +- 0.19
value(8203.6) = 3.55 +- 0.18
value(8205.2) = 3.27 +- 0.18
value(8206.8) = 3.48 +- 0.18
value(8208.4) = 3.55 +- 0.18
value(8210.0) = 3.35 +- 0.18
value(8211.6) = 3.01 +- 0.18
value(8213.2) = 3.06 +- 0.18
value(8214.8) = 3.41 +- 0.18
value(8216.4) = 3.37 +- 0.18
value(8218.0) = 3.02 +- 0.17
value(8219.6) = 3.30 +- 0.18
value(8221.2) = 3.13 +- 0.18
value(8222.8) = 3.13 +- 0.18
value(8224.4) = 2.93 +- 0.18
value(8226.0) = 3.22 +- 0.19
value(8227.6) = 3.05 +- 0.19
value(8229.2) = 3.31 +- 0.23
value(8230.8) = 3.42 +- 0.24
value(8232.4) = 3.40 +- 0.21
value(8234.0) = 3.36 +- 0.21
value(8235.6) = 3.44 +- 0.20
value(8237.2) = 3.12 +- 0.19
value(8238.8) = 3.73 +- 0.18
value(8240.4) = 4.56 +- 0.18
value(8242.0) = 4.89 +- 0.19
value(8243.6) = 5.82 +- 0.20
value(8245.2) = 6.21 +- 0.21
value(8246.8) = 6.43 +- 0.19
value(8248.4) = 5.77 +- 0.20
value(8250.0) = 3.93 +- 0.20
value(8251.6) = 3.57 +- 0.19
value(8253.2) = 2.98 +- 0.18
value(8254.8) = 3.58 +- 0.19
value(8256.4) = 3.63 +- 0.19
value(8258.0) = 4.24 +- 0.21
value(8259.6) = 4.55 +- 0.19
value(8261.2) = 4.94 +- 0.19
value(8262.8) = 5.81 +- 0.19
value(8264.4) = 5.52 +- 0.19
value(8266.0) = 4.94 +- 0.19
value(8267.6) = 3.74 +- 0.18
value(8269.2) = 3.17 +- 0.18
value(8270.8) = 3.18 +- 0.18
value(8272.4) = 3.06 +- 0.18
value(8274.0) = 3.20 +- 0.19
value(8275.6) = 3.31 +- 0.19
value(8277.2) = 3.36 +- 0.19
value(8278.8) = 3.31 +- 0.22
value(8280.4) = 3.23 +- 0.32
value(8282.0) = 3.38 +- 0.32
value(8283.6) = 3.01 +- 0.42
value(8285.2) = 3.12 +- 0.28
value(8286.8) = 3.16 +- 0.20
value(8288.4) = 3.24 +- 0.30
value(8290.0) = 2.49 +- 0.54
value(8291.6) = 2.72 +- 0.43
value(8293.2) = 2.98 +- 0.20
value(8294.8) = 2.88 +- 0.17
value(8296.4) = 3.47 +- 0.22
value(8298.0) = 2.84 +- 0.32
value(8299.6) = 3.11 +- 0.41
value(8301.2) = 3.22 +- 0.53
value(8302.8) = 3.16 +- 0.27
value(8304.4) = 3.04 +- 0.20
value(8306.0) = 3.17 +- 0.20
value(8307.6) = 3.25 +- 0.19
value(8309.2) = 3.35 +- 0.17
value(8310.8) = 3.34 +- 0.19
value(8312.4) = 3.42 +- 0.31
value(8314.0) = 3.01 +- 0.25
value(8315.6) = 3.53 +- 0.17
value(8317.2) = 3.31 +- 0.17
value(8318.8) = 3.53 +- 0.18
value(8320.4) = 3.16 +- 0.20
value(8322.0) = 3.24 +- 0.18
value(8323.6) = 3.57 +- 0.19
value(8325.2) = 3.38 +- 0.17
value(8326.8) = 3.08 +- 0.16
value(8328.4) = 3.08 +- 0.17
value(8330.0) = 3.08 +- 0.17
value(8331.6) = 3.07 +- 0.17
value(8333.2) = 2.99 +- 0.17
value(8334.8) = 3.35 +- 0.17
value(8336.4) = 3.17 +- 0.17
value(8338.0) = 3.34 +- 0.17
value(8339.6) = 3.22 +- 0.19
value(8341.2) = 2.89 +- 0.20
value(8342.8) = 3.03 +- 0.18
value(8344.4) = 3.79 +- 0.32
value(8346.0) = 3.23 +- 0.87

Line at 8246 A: [S II] 6716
